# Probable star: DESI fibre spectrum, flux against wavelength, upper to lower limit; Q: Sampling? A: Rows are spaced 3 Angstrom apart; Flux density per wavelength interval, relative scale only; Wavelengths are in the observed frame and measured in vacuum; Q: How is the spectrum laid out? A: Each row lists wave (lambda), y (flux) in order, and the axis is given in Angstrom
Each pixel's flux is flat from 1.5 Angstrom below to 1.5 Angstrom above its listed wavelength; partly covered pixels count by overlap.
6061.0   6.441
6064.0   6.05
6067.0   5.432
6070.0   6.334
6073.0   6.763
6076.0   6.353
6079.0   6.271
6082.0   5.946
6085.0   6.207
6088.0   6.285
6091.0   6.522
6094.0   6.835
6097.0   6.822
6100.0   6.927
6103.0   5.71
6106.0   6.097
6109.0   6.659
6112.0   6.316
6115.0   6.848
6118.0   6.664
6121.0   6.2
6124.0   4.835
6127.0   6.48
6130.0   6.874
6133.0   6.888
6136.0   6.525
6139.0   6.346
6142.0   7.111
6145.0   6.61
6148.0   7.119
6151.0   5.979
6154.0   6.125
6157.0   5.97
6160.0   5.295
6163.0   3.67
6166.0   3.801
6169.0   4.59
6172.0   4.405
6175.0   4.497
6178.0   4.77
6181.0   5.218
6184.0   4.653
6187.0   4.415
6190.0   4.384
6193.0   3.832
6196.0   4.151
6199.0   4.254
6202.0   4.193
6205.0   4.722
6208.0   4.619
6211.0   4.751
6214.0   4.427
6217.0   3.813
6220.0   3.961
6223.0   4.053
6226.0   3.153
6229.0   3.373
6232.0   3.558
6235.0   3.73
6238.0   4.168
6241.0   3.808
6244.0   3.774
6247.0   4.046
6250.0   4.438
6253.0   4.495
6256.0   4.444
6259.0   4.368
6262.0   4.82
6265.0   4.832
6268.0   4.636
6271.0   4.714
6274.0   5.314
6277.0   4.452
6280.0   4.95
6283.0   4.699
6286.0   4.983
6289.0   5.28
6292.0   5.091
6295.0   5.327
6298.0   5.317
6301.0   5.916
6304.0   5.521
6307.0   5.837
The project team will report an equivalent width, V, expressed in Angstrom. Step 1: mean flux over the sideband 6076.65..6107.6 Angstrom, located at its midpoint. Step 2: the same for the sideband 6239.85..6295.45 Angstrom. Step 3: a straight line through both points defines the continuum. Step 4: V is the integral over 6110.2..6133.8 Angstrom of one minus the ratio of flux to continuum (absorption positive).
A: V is -1.2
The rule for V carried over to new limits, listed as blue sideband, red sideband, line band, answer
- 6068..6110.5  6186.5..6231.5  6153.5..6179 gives 1.05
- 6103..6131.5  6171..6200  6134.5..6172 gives -2.41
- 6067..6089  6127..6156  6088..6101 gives -0.76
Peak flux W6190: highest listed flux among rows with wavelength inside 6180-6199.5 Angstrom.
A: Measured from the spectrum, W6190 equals 5.218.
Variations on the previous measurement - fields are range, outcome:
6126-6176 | 7.119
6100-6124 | 6.927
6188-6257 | 4.751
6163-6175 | 4.59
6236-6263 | 4.82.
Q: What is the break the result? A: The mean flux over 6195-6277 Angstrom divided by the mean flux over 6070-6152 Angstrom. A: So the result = 0.66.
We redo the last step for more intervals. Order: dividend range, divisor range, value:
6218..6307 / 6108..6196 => 0.81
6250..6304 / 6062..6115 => 0.78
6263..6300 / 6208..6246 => 1.27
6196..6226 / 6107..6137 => 0.66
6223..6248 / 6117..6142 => 0.58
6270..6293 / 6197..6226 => 1.16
